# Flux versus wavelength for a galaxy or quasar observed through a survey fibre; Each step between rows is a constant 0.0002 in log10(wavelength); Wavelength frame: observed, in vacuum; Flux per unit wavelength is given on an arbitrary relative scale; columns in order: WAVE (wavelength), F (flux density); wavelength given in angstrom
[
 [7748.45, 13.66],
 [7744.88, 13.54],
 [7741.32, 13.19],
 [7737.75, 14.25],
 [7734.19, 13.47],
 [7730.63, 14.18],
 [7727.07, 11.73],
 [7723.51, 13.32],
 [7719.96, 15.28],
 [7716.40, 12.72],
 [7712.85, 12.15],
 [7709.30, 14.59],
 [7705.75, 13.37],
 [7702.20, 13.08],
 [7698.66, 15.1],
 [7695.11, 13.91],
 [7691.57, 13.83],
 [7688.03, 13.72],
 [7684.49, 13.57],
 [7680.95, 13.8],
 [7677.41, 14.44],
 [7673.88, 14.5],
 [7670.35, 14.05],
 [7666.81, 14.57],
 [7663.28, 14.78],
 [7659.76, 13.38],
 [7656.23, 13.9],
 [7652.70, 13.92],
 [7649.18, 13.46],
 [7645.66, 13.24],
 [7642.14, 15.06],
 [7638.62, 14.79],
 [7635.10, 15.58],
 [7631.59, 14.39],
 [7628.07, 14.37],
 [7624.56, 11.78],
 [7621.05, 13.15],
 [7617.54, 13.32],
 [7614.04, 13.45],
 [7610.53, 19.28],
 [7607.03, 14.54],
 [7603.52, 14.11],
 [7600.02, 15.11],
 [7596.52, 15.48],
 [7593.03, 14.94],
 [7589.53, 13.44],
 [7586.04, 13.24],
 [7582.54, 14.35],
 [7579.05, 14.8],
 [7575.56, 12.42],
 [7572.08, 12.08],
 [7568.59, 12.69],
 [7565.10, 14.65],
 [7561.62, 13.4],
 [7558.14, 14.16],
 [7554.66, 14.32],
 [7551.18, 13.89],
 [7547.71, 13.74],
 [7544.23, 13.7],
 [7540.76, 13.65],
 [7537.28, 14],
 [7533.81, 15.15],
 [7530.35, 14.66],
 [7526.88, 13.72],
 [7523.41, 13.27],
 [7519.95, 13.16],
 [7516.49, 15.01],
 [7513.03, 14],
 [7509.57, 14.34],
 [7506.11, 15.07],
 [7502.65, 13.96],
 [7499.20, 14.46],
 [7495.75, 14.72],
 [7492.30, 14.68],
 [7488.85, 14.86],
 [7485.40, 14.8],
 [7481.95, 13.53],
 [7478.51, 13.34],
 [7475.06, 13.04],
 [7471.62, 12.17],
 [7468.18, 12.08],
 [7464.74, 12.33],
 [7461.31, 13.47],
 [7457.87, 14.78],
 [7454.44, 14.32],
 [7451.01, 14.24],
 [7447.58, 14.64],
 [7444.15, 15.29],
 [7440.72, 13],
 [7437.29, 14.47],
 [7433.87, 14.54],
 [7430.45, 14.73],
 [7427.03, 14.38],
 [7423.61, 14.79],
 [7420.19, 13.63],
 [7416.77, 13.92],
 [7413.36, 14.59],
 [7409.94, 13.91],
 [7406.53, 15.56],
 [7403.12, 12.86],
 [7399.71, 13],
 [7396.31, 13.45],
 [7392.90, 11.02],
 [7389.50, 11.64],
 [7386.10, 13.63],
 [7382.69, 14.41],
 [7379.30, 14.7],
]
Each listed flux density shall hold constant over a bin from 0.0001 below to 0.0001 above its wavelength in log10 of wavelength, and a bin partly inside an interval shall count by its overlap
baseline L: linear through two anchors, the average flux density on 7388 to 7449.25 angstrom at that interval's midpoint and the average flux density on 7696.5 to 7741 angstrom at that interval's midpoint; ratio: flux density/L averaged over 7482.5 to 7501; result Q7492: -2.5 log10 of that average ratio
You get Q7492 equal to -0.06 mag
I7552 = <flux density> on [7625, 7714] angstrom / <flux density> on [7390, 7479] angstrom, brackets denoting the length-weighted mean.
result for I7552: 1.0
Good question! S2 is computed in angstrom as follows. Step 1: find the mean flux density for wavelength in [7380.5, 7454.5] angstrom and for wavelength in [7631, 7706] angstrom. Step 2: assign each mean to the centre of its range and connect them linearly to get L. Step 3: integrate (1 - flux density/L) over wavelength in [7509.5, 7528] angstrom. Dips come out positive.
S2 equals 0.1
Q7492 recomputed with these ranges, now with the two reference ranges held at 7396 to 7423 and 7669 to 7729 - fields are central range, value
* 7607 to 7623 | -0.073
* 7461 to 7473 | 0.121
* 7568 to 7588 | 0.040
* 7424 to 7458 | -0.041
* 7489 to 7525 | -0.034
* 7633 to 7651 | -0.052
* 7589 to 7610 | -0.087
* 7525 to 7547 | -0.022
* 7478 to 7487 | -0.006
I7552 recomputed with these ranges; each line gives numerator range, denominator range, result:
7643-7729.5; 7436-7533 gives 0.99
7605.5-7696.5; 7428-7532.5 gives 1.01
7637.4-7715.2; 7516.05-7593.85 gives 1.01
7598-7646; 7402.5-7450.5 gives 1.01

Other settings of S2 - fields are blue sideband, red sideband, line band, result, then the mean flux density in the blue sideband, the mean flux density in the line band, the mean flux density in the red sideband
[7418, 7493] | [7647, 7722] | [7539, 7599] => 0.4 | 13.9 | 13.8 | 13.9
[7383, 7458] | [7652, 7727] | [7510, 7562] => -0.5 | 13.9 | 14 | 13.9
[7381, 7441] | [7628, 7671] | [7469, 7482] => 0.9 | 13.8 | 12.9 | 14.3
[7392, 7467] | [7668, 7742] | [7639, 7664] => -0.3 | 14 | 14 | 13.7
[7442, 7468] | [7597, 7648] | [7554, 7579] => 1.5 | 14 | 13.4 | 14.5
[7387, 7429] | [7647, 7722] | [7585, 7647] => -2.7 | 13.6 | 14.4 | 13.9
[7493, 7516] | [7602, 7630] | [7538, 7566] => 0.9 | 14.5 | 13.9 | 14.2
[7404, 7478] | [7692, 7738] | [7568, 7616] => -1.9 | 14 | 14.3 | 13.6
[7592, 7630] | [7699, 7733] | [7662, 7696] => -0.7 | 14.5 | 14.1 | 13.5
